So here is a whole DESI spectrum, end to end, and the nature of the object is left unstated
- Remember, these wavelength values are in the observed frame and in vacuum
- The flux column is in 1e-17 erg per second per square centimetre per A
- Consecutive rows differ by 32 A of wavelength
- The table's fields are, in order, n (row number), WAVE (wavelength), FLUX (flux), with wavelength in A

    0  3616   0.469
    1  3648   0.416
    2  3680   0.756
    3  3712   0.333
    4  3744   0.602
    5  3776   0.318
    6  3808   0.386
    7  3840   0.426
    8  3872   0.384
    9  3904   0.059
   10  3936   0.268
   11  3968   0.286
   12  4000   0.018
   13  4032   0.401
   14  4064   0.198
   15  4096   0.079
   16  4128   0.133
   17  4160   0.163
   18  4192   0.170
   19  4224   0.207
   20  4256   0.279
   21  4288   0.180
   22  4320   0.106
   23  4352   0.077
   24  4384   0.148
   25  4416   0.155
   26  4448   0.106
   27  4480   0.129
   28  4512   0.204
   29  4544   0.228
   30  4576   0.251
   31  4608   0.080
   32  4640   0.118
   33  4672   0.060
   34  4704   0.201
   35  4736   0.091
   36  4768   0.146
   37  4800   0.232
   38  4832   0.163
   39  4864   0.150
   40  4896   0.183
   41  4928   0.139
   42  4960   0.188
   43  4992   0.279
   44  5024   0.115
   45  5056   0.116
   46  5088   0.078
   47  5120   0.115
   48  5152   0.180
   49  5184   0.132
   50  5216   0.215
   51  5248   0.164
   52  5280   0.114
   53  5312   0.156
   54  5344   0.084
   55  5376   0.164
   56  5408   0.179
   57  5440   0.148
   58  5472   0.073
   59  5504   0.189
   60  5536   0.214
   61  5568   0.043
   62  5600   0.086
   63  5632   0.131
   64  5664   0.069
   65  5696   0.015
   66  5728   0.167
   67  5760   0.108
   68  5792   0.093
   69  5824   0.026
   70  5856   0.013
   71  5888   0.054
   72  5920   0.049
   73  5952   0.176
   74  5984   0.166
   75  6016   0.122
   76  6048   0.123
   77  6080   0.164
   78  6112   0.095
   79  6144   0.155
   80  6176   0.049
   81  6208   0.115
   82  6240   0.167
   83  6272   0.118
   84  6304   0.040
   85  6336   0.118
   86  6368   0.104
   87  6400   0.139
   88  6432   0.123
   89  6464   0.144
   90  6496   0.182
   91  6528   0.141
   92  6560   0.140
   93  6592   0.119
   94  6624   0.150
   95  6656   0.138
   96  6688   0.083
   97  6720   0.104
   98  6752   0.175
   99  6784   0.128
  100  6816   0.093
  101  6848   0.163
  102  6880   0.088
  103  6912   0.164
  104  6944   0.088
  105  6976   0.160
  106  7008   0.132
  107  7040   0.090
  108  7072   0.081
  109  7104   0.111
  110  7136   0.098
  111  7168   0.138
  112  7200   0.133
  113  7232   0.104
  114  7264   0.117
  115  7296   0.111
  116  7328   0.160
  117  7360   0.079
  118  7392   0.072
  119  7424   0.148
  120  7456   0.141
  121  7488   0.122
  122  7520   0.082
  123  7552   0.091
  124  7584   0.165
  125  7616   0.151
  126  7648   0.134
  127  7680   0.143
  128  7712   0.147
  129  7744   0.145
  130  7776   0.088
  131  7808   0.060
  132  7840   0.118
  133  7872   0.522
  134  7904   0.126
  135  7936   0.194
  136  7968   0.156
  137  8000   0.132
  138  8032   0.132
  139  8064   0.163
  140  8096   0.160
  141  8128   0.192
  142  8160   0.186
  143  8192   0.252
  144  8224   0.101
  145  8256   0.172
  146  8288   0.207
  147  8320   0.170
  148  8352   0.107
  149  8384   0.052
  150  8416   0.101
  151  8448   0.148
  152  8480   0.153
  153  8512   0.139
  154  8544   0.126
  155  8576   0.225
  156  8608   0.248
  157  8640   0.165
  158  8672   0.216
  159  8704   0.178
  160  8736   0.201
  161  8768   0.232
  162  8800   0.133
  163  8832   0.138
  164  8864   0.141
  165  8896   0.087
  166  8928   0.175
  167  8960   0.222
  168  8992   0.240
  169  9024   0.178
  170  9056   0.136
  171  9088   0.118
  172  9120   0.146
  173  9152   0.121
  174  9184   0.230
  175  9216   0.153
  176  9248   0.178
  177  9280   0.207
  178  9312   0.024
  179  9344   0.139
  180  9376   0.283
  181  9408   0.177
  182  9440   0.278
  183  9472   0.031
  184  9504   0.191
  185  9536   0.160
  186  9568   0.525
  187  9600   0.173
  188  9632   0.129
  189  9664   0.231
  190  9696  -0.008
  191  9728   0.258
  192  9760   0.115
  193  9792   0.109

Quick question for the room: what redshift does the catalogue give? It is 1.113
